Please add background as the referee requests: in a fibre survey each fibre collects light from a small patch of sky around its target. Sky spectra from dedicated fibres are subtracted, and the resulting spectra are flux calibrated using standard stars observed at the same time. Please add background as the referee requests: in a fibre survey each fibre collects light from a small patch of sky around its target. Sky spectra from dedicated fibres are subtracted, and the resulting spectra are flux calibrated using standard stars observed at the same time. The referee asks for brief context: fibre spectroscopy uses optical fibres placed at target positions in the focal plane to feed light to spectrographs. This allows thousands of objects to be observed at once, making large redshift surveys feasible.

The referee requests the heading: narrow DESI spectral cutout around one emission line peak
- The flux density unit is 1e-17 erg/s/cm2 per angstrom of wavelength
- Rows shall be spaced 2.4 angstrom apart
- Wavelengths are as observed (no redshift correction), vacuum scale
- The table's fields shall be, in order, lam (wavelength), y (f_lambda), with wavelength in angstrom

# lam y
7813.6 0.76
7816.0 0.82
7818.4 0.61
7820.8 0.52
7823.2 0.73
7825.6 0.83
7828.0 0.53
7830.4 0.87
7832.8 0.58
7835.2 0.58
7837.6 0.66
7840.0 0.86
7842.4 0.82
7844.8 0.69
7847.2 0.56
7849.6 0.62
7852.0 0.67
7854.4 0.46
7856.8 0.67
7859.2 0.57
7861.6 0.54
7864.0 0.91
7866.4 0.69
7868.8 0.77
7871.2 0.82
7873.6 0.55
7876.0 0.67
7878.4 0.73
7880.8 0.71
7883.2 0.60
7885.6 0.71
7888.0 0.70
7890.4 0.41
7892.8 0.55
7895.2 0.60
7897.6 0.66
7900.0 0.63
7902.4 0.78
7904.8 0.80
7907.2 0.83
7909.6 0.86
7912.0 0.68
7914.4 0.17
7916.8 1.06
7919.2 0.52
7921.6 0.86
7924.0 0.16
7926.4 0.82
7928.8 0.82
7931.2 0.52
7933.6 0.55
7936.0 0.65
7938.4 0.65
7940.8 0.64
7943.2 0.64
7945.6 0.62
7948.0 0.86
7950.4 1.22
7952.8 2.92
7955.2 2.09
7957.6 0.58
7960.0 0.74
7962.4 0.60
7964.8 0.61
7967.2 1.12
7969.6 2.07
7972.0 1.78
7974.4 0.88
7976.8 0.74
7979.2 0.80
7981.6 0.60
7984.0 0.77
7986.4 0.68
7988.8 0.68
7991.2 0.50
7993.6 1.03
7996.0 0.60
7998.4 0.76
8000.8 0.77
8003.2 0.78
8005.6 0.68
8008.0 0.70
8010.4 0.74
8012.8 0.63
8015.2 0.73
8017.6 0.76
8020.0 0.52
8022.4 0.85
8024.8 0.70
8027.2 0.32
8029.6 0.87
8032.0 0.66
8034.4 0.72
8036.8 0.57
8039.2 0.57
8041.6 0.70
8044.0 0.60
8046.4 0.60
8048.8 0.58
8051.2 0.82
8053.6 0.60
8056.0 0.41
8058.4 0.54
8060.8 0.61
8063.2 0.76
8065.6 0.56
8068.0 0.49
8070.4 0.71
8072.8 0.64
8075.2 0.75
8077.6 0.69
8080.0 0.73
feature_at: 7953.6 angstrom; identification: [S II] 6716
